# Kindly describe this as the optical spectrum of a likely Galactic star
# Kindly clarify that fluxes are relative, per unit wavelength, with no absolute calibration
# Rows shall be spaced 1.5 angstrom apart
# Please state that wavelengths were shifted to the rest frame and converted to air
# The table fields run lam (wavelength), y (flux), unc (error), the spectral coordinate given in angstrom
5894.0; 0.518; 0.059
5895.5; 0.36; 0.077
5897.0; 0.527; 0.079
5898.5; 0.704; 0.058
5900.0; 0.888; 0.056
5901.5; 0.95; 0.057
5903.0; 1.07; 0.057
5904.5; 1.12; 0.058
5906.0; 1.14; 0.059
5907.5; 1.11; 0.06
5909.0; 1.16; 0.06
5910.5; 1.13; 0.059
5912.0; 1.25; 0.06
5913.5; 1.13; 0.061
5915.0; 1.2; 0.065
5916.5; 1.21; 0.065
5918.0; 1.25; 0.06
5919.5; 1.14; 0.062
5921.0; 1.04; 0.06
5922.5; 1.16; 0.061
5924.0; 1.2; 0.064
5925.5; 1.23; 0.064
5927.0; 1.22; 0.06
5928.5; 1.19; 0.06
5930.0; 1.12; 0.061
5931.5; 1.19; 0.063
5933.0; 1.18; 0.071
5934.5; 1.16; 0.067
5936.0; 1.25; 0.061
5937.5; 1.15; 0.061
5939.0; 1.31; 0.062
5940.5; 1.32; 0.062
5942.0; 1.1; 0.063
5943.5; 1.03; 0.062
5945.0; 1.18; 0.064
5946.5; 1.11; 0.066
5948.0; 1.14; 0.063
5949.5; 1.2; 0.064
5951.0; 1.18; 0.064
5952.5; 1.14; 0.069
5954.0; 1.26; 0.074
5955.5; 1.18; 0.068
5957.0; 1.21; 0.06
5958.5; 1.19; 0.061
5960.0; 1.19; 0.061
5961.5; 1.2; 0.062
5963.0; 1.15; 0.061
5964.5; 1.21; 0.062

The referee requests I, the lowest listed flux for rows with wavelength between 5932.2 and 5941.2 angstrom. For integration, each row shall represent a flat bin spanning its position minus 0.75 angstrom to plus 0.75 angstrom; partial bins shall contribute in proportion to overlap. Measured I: 1.15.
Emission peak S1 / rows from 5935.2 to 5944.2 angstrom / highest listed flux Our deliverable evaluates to 1.32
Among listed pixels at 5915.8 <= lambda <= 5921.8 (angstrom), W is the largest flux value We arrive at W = 1.25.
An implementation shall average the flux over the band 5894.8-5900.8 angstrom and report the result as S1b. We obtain 0.625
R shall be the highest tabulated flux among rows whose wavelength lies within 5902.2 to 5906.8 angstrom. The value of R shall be 1.14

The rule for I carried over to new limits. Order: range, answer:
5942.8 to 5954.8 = 1.03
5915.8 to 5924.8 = 1.04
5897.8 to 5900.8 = 0.704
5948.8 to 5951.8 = 1.18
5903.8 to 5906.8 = 1.12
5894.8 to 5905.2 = 0.36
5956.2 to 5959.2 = 1.19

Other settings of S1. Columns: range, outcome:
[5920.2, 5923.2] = 1.16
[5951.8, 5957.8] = 1.26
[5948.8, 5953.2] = 1.2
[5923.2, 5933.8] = 1.23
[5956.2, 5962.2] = 1.21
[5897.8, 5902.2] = 0.95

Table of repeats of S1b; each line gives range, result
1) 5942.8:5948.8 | 1.12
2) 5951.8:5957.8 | 1.2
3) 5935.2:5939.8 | 1.24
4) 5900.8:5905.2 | 1.05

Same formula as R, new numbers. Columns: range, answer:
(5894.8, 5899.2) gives 0.704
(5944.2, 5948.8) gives 1.18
